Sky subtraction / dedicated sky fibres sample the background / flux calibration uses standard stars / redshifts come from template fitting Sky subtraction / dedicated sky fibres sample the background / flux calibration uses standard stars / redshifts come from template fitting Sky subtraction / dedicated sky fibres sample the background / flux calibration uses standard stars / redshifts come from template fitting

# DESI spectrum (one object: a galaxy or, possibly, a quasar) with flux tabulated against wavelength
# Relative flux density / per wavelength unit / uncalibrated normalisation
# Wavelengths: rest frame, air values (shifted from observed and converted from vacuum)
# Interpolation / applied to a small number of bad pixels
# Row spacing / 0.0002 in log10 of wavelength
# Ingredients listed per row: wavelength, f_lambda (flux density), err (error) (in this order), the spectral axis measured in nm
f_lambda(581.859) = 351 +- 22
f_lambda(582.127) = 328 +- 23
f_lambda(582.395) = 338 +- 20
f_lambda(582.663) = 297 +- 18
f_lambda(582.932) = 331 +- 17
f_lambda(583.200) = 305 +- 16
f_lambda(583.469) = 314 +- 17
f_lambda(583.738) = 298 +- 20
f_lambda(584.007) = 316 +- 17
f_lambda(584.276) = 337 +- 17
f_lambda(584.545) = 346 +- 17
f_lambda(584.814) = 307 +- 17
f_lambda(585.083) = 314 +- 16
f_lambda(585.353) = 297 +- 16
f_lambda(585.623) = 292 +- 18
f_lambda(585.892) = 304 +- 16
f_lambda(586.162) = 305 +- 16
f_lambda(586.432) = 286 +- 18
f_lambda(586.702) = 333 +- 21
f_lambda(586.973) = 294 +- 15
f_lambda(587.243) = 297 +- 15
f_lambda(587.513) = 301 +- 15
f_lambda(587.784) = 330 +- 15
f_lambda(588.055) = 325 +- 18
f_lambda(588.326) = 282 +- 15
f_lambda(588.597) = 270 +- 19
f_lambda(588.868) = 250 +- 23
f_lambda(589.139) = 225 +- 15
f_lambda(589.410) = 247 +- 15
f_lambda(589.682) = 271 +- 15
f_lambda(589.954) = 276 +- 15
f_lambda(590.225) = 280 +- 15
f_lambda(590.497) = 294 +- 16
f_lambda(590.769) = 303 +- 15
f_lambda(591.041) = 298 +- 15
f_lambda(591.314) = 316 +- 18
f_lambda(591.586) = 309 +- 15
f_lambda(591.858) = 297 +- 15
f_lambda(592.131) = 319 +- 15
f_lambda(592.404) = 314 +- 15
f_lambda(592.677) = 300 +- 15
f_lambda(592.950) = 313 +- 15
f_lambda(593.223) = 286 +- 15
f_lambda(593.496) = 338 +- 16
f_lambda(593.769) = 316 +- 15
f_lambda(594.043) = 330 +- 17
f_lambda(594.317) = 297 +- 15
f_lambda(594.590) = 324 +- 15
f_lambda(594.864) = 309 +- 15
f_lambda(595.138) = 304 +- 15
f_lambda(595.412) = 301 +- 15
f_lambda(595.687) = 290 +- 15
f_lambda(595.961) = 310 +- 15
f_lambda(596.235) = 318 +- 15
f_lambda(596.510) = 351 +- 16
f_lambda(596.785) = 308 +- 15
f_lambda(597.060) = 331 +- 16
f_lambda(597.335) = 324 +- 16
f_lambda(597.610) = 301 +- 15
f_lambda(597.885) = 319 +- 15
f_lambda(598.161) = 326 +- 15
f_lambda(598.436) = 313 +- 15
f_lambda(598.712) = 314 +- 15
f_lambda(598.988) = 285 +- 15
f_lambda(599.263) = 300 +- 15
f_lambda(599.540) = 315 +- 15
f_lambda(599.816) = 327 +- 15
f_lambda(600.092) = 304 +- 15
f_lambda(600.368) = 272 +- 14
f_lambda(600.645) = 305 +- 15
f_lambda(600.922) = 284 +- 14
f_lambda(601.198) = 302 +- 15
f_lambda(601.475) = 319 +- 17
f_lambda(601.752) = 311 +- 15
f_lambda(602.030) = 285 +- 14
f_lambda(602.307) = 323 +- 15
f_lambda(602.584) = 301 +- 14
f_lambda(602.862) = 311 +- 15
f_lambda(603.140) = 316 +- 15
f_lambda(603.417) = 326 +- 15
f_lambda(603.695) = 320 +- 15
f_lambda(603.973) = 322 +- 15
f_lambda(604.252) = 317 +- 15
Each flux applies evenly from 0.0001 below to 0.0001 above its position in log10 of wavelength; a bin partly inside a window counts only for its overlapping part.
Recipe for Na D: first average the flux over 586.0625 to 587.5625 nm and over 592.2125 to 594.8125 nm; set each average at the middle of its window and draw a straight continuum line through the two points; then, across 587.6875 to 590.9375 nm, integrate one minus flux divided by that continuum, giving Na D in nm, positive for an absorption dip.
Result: 0.29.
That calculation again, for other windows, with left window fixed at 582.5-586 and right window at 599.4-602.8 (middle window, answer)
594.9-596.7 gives -0.031 nm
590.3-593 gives 0.029 nm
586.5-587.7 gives 0.019 nm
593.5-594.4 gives -0.033 nm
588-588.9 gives 0.084 nm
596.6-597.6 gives -0.045 nm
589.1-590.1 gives 0.167 nm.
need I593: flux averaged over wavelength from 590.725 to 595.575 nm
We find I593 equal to 310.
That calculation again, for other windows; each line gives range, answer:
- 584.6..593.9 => 297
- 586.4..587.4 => 304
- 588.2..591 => 271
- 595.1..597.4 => 315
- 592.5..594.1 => 313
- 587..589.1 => 290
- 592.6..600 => 313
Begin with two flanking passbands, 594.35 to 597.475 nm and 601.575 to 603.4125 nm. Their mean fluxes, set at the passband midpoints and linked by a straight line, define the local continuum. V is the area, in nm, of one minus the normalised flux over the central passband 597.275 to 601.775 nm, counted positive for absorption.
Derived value 0.07 nm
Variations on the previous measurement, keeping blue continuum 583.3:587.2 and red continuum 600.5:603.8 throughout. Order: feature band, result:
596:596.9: -0.05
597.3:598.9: -0.03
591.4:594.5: -0.02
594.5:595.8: 0.02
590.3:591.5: 0.03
